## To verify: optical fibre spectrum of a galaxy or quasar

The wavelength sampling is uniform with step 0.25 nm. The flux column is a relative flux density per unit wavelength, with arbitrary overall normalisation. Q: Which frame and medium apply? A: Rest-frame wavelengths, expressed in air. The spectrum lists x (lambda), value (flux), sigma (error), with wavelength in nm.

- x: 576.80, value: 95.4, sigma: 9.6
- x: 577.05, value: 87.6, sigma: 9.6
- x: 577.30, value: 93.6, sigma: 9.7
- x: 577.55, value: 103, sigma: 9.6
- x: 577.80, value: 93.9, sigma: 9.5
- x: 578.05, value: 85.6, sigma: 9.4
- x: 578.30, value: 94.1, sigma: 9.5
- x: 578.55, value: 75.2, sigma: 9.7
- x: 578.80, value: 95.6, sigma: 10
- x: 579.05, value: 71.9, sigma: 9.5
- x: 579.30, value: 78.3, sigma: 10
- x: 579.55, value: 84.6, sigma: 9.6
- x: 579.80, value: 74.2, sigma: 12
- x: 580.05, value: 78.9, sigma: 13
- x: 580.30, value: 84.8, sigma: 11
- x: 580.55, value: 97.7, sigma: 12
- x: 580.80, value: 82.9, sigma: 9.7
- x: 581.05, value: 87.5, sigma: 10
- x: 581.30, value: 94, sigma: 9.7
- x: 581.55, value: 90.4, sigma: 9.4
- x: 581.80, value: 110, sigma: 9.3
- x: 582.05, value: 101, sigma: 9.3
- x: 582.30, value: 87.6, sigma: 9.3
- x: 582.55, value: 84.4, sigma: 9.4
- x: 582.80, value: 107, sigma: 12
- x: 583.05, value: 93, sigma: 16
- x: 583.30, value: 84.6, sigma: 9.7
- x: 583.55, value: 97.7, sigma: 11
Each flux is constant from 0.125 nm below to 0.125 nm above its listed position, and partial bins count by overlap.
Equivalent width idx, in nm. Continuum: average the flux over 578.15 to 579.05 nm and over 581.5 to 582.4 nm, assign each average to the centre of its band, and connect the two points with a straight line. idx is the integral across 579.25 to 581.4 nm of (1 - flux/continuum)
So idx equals 0.17 nm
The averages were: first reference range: 85.9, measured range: 84.9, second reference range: 98.1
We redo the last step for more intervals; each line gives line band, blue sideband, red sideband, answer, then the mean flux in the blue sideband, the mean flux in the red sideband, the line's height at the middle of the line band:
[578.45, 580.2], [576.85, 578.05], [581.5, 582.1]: 0.31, 93.6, 102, 97.1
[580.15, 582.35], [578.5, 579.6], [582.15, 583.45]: -0.14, 81.3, 91.6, 87.4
